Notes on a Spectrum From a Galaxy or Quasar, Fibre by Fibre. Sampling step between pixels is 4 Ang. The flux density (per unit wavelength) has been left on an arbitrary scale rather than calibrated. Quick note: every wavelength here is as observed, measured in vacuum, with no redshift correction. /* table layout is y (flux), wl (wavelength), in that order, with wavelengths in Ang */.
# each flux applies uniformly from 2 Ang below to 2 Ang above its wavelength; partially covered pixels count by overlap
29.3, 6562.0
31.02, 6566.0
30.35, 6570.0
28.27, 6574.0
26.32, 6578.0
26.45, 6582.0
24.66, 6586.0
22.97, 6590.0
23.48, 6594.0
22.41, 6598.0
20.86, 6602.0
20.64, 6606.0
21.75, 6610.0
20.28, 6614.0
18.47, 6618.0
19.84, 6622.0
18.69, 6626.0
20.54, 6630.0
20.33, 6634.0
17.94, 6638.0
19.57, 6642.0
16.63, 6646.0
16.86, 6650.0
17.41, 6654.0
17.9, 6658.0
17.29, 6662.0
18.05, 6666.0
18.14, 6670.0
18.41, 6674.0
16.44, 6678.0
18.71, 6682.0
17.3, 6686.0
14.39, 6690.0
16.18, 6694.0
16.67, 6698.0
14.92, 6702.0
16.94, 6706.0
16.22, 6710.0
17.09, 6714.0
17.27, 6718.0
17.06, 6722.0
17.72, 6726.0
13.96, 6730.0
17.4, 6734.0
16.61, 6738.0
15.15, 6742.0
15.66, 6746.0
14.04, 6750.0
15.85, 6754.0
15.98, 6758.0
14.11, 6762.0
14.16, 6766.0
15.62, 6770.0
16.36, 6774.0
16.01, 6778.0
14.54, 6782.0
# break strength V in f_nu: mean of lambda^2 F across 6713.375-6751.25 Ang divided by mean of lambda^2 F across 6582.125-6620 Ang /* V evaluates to 0.77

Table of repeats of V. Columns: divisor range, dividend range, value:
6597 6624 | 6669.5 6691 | 0.86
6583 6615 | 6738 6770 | 0.71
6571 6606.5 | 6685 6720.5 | 0.69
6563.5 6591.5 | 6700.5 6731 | 0.63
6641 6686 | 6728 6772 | 0.89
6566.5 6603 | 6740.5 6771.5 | 0.62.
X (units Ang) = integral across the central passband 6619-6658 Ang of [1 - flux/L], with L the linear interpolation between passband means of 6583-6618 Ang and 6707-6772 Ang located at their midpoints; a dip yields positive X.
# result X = 3.4 Ang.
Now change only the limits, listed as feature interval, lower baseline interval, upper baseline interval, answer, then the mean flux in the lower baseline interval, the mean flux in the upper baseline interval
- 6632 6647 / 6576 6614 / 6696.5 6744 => 1.4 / 23.1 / 16.4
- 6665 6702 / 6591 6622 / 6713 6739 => 2.6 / 21.1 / 16.7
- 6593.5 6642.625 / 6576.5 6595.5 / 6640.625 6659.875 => 2.0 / 24.8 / 17.6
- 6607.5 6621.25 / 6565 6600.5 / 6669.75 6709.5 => 1.8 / 26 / 16.7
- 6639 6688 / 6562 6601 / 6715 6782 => 7.8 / 26.2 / 15.8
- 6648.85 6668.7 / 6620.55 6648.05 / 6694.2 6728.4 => 0.8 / 19.1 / 16.7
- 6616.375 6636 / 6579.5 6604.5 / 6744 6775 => 2.0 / 23.5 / 15.2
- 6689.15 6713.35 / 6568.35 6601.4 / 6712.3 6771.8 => 3.0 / 25.4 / 15.8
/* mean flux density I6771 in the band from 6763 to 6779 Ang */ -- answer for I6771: 15.4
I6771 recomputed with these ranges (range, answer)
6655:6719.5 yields 17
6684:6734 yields 16.4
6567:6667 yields 21.2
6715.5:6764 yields 15.9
